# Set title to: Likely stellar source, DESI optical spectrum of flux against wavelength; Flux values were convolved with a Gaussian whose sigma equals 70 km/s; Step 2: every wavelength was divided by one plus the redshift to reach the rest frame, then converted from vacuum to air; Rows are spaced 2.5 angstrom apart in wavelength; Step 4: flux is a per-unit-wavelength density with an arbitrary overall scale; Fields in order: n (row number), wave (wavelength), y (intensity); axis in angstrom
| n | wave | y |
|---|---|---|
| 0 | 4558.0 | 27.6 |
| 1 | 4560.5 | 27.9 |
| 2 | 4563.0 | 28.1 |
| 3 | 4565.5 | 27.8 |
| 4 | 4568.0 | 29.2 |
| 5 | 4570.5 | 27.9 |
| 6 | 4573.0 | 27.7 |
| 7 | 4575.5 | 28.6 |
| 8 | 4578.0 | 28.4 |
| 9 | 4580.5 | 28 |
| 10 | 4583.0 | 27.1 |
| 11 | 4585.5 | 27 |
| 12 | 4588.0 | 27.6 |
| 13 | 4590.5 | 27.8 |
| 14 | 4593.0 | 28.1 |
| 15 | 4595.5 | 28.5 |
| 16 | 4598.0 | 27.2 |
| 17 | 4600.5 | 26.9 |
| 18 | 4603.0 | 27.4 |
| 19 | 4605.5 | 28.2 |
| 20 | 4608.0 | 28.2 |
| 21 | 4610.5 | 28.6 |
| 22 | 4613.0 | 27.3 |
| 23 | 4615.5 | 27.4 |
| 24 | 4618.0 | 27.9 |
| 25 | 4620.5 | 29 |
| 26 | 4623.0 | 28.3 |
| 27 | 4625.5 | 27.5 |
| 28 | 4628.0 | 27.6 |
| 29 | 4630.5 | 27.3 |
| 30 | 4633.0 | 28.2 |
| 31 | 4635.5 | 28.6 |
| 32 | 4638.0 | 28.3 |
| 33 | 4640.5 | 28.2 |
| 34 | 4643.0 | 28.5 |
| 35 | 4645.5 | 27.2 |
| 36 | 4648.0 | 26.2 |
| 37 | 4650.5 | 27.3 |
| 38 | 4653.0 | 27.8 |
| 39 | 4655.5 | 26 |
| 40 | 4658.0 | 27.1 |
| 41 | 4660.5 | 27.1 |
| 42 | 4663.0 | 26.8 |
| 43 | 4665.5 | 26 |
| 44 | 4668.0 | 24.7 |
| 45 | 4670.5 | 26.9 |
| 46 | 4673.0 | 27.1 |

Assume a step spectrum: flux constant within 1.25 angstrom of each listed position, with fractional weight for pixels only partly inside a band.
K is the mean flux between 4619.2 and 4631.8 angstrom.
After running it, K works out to 27.9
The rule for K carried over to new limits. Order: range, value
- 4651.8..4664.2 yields 27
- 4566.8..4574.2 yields 28.3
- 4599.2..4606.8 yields 27.5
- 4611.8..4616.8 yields 27.4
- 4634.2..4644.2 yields 28.4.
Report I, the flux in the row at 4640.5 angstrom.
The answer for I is 28.2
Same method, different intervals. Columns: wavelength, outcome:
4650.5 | 27.3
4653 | 27.8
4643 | 28.5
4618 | 27.9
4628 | 27.6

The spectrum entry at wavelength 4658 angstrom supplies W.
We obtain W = 27.1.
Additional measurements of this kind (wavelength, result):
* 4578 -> 28.4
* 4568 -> 29.2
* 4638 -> 28.3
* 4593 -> 28.1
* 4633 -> 28.2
